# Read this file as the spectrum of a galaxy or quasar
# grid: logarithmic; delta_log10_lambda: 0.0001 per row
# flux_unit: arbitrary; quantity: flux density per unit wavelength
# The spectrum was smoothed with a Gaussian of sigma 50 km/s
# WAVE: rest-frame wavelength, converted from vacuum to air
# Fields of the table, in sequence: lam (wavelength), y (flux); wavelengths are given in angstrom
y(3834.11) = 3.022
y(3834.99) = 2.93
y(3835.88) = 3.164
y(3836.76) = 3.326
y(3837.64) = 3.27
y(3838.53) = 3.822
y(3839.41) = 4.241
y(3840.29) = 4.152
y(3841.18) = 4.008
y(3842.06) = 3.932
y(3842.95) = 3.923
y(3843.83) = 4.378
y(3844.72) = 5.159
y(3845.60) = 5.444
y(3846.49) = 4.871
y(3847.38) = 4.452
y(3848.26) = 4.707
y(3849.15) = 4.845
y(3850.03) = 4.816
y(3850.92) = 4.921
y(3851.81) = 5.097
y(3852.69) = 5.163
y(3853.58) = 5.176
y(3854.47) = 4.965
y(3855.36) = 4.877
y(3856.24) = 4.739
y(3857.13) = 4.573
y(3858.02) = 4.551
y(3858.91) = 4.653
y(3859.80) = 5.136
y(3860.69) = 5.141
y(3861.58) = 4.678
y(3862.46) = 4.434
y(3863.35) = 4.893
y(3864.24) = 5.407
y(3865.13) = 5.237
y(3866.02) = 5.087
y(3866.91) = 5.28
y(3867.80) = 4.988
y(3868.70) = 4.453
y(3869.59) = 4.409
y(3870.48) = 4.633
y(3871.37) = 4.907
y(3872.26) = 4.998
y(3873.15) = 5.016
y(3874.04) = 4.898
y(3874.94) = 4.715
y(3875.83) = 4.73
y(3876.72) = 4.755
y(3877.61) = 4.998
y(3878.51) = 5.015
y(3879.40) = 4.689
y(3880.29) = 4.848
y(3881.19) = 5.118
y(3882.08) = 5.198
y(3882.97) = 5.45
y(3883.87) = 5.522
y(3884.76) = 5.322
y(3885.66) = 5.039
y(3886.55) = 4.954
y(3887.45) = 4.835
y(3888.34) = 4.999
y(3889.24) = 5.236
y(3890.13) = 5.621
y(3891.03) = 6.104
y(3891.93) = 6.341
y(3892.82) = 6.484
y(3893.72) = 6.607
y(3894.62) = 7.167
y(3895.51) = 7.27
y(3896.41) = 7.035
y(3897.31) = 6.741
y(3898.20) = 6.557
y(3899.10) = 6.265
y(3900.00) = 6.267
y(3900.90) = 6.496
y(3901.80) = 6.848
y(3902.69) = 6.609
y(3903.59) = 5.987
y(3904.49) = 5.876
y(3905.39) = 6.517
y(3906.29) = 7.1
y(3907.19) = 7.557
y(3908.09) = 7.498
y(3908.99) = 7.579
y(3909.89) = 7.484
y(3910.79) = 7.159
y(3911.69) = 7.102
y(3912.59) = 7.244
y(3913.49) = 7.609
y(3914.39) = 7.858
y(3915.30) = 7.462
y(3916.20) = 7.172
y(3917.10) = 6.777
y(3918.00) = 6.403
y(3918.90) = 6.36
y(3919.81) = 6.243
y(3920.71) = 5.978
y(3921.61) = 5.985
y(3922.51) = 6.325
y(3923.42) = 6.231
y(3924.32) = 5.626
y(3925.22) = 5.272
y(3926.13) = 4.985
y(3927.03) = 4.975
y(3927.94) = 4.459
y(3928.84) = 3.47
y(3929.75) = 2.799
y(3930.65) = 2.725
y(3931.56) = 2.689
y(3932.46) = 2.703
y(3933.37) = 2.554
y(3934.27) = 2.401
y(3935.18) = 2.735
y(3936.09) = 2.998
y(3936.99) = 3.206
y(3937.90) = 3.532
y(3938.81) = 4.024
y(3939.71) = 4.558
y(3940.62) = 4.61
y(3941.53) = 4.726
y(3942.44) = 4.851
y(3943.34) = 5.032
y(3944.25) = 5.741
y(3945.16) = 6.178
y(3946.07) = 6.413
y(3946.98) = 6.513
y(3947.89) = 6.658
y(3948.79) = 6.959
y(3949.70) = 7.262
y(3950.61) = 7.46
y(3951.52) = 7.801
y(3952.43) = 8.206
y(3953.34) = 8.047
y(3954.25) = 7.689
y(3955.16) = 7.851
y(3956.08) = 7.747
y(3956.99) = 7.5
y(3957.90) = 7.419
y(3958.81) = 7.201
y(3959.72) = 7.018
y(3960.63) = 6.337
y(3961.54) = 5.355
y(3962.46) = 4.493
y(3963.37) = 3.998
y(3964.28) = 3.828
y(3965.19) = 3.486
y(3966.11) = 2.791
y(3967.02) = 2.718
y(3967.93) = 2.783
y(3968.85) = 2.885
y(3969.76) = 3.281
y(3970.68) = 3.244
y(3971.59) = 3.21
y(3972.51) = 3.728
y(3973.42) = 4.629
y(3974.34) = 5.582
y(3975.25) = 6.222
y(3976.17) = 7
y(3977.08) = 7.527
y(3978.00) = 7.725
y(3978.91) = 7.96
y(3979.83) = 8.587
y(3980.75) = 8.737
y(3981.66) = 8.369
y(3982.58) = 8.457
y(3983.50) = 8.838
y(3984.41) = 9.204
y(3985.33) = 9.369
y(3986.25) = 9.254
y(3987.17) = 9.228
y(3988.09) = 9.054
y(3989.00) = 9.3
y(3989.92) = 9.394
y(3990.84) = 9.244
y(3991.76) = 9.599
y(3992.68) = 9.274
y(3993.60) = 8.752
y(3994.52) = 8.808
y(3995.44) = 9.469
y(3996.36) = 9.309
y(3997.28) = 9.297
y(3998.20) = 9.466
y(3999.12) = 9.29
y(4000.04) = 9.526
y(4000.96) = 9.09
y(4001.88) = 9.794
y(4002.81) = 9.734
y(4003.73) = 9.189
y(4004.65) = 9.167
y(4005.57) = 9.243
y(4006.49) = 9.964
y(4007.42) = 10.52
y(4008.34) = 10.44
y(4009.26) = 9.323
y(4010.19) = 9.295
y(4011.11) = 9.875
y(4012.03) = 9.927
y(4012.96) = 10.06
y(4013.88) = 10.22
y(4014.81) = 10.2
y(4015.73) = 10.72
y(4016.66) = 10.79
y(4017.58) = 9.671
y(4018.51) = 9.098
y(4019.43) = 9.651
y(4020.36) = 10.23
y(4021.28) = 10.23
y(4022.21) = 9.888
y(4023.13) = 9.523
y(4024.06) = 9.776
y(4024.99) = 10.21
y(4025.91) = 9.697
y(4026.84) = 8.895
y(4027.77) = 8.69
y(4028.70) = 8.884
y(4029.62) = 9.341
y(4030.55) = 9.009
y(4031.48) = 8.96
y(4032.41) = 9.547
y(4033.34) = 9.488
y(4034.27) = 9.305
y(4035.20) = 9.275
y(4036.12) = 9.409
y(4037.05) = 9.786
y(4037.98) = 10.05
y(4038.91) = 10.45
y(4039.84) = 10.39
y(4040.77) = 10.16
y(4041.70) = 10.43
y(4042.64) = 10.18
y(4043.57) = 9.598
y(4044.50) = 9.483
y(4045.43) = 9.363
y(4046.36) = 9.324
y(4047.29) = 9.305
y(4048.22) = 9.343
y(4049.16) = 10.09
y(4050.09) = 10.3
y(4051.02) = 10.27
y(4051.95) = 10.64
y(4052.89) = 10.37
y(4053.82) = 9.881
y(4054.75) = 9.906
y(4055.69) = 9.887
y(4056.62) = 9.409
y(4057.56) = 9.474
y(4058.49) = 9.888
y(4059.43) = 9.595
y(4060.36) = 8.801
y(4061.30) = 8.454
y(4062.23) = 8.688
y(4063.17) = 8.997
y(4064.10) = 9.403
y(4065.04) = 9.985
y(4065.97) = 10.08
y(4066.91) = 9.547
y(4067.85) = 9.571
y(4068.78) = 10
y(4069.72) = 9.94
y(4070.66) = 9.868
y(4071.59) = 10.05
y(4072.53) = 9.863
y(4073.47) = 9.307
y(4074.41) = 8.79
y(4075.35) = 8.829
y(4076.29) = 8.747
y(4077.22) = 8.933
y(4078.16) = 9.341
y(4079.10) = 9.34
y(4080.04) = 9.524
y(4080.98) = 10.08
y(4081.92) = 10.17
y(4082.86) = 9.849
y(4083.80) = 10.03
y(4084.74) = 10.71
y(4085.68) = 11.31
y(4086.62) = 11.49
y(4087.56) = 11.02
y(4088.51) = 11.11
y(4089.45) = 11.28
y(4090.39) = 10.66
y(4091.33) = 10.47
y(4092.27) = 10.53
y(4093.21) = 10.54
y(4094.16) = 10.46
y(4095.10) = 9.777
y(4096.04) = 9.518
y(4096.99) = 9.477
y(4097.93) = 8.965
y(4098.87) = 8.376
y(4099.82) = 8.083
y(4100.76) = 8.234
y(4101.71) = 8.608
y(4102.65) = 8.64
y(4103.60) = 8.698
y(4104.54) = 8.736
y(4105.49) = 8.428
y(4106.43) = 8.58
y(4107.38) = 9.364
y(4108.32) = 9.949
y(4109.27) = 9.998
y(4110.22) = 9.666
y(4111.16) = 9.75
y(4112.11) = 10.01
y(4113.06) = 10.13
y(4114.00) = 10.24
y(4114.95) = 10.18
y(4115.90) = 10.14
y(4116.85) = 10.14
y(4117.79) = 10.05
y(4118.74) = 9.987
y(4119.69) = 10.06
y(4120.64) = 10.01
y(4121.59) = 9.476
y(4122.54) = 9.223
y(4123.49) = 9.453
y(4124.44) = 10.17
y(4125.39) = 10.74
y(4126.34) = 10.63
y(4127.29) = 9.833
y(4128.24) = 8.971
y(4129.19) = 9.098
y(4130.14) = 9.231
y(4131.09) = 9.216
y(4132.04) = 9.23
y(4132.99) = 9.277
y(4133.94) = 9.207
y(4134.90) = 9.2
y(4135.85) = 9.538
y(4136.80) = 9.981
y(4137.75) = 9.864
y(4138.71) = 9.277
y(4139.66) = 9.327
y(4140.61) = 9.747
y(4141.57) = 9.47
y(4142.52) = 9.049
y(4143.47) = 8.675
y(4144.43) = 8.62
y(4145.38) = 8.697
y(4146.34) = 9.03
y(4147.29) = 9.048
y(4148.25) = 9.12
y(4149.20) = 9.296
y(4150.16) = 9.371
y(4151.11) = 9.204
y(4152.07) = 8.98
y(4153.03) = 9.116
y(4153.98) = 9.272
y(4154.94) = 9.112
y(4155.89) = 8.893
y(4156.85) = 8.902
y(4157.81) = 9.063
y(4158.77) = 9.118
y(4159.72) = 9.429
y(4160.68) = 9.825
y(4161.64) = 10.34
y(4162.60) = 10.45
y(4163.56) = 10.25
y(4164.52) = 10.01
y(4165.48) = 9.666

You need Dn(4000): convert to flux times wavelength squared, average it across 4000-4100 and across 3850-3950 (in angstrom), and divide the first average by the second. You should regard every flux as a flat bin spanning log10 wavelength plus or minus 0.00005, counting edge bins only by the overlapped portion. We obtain 1.9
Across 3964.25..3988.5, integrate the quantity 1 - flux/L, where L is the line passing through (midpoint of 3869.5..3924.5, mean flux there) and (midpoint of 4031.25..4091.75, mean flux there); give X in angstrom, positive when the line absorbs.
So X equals 5.2 angstrom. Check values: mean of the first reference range 6.08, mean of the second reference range 9.82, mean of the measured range 6.25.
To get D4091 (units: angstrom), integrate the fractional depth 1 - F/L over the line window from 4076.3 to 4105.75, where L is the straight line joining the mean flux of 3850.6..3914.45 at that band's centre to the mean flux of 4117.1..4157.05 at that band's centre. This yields -3.5 angstrom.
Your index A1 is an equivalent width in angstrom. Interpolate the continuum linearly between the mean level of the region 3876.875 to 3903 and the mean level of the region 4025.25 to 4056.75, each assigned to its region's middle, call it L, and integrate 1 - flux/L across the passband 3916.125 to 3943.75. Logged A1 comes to 9.1 angstrom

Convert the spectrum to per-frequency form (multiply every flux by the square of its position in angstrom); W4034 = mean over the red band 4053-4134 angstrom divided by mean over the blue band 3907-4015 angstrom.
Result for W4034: 1.5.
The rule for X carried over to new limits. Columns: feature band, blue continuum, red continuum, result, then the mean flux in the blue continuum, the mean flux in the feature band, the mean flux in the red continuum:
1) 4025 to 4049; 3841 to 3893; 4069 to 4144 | -3.6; 4.96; 9.55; 9.67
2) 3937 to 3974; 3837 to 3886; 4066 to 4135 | 7.1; 4.79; 5.41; 9.7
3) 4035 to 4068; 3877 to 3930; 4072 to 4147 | -4.2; 6.09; 9.72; 9.62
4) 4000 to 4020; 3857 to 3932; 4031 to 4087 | -3.0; 5.67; 9.8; 9.72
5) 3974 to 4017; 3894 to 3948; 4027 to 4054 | -5.0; 5.68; 9.14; 9.69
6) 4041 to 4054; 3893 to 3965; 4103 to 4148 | -2.9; 5.94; 9.9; 9.51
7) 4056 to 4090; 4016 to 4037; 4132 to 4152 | -1.2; 9.54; 9.77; 9.24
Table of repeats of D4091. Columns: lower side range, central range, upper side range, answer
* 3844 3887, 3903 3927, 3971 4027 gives -0.9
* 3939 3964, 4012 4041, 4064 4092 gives -4.1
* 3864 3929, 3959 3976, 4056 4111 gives 7.0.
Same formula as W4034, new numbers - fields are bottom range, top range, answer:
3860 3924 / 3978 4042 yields 1.70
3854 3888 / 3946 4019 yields 1.68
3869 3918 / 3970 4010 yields 1.46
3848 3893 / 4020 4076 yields 2.10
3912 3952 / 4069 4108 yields 1.96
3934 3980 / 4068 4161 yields 1.89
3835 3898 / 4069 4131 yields 2.19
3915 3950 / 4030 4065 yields 2.05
